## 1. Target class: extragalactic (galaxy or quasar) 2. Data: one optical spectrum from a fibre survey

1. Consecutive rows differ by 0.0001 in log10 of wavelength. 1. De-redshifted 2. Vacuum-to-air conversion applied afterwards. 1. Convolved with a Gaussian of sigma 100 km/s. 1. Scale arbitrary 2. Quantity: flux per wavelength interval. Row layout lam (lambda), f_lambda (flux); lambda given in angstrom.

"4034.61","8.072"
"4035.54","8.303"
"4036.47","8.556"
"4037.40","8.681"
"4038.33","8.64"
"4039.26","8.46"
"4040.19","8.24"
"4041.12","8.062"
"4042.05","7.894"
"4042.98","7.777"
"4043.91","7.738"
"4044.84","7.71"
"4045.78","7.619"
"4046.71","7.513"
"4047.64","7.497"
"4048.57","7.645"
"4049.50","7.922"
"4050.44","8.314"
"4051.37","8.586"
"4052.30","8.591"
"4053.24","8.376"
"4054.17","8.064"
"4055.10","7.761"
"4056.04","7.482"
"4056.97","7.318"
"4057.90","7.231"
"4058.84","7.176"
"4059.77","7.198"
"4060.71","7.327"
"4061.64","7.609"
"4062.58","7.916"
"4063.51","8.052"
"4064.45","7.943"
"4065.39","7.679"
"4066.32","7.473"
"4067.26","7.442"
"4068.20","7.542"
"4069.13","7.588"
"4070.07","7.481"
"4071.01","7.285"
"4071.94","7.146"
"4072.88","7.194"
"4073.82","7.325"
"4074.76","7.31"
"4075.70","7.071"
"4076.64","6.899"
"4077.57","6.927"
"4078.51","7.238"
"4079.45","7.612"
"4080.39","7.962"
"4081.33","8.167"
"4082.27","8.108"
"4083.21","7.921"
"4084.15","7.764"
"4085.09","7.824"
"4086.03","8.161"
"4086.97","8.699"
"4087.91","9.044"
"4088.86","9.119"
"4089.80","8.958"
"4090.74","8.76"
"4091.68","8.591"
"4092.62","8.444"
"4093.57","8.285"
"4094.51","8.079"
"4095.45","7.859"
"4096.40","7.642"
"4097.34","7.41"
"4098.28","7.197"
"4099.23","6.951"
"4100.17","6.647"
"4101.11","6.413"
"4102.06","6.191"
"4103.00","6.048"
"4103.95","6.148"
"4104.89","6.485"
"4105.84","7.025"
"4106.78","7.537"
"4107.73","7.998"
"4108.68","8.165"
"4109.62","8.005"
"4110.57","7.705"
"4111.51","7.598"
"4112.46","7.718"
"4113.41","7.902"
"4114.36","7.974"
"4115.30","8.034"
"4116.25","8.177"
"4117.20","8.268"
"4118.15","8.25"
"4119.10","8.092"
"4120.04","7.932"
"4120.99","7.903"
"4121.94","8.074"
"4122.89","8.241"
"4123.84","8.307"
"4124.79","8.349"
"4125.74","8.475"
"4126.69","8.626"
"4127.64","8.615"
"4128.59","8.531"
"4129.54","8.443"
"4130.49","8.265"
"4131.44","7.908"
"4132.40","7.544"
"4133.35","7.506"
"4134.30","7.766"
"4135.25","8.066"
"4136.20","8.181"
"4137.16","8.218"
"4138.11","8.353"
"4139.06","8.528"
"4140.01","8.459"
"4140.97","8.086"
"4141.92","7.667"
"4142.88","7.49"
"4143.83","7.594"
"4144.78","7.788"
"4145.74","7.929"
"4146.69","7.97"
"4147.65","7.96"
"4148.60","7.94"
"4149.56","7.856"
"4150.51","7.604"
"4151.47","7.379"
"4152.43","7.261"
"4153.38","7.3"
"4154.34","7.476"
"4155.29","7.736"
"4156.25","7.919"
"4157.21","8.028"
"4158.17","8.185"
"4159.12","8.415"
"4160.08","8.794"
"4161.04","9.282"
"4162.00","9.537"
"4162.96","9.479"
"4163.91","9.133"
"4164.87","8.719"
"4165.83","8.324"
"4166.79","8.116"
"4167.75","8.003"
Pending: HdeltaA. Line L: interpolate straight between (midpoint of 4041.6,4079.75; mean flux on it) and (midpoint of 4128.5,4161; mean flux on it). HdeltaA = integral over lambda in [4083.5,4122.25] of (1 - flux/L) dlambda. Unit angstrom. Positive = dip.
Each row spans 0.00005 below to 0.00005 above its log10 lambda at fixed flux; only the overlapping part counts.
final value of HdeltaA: 0.0 angstrom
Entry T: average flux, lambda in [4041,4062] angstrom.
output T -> 7.75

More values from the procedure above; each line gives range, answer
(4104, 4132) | 7.99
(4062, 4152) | 7.81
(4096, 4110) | 7.05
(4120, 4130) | 8.33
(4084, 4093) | 8.57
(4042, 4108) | 7.64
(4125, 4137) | 8.16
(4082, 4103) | 7.87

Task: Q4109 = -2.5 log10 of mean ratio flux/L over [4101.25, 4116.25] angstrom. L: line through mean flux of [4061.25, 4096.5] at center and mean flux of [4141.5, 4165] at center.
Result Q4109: 0.08 mag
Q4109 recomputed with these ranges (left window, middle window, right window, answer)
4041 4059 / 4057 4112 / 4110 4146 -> 0.05 mag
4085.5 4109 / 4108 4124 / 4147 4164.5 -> -0.02 mag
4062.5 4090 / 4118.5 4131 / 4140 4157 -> -0.08 mag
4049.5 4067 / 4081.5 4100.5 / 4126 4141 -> -0.02 mag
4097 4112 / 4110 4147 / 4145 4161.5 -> -0.08 mag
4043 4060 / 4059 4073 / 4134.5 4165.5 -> 0.04 mag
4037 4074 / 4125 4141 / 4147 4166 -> -0.01 mag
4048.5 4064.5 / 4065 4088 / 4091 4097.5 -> 0.05 mag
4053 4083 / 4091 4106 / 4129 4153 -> 0.06 mag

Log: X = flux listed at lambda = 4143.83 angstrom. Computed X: 7.594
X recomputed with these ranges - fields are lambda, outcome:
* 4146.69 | 7.97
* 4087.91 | 9.044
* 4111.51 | 7.598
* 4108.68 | 8.165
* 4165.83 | 8.324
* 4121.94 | 8.074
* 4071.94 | 7.146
